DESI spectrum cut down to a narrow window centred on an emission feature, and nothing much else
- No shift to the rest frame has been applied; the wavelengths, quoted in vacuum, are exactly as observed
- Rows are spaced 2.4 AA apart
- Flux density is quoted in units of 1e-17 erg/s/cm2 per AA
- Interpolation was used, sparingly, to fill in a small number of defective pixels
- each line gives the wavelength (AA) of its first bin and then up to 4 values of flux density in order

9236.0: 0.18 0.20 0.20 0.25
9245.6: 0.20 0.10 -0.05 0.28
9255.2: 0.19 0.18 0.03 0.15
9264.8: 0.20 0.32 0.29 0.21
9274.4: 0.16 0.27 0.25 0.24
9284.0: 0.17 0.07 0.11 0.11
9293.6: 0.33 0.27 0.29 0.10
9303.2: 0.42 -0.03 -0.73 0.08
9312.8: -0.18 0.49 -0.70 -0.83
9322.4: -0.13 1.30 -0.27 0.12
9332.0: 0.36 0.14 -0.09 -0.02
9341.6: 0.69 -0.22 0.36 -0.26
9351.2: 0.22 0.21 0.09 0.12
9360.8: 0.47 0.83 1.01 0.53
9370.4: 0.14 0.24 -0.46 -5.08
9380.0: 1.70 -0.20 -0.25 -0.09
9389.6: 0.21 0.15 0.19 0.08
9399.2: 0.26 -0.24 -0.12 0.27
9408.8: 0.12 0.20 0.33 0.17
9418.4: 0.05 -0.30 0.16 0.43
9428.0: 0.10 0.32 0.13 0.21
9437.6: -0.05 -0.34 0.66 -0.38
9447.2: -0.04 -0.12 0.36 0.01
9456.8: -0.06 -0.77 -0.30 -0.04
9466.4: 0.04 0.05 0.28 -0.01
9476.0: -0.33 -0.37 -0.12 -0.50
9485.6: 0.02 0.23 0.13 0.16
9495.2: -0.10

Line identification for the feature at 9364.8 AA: Hbeta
